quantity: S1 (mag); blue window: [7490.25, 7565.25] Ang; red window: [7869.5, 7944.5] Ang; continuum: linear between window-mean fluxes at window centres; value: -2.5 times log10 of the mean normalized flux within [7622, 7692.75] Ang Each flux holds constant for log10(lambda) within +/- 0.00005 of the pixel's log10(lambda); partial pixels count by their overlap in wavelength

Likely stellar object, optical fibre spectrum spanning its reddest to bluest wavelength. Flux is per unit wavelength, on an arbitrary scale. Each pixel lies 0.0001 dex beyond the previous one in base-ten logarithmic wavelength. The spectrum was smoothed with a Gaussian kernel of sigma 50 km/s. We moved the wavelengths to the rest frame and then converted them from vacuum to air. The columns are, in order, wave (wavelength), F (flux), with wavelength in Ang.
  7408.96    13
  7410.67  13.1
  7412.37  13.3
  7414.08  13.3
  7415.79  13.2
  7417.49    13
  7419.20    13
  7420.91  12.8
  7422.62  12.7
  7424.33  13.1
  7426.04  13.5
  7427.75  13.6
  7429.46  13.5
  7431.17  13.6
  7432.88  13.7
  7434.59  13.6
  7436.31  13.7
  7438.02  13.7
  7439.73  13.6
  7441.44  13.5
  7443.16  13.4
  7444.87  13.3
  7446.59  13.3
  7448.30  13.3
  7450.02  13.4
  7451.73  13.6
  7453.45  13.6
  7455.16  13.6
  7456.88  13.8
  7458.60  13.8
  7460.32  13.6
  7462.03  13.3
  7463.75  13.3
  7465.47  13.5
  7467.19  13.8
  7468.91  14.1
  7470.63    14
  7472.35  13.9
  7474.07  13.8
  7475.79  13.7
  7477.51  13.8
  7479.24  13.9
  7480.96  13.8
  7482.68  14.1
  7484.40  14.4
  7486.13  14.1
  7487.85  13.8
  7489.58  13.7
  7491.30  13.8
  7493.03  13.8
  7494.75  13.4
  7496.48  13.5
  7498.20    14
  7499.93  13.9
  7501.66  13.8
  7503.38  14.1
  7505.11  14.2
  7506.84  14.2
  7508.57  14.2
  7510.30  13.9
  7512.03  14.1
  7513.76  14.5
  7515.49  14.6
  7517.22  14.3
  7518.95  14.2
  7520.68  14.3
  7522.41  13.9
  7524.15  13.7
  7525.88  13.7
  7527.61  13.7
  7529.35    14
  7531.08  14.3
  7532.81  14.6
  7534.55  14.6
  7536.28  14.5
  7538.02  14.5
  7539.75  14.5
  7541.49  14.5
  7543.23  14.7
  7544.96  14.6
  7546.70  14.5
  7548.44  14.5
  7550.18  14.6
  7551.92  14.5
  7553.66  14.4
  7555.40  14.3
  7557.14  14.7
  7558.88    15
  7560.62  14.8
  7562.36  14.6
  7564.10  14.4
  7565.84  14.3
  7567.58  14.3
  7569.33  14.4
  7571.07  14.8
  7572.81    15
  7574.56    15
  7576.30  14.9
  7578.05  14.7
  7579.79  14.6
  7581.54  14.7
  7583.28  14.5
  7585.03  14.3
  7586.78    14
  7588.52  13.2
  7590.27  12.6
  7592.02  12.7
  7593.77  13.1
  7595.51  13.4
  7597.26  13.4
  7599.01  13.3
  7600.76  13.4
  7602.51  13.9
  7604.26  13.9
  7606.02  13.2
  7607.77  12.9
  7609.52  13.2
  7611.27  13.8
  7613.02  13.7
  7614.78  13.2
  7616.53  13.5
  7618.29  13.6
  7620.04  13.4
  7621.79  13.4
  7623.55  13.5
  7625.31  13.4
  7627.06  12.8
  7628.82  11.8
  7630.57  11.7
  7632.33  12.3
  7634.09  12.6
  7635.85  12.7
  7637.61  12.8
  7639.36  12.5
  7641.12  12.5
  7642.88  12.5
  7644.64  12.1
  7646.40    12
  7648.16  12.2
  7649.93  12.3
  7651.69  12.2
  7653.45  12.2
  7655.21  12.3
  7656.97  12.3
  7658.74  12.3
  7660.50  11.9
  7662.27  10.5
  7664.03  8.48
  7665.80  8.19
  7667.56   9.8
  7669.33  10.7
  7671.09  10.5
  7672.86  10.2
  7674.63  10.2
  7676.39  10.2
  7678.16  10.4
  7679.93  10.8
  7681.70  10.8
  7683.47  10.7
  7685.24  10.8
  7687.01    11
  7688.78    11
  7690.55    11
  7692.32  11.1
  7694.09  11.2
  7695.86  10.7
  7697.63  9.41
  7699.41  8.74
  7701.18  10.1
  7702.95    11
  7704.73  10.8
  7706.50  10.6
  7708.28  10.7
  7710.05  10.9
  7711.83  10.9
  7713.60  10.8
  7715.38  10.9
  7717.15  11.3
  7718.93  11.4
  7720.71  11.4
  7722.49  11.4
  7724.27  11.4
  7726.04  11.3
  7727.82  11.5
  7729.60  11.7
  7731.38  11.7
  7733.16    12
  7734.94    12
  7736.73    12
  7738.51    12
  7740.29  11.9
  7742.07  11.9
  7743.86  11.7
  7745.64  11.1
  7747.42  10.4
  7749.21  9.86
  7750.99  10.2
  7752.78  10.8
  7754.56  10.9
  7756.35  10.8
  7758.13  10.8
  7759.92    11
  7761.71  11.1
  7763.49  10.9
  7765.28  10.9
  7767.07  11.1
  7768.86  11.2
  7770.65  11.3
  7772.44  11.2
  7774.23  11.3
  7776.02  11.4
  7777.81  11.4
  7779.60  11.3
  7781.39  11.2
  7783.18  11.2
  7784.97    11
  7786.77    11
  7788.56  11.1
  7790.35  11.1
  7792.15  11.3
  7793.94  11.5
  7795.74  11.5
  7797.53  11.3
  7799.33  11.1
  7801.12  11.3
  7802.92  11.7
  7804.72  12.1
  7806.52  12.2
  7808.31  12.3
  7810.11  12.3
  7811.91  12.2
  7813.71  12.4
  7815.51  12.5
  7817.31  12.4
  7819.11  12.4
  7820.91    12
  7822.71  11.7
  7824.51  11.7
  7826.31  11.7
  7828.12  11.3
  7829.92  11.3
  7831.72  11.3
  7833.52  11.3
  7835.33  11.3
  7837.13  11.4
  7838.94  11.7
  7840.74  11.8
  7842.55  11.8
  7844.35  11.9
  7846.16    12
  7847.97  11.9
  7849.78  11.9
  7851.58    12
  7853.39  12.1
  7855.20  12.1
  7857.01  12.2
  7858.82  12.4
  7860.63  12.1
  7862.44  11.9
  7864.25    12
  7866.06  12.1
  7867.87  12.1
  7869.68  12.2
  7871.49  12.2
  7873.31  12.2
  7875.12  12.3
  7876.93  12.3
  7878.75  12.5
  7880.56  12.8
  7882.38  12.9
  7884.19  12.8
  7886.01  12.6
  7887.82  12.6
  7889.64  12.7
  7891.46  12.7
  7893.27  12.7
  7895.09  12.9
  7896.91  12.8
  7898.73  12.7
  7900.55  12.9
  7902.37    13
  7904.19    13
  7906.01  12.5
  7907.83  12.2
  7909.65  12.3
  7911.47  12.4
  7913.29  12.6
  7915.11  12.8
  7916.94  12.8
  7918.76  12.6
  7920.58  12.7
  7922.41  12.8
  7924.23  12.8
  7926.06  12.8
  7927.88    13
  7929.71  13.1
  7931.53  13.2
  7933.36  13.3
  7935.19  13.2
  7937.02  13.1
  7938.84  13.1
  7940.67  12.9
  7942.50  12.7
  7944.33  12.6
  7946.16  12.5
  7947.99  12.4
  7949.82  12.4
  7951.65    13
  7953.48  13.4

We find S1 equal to 0.193 mag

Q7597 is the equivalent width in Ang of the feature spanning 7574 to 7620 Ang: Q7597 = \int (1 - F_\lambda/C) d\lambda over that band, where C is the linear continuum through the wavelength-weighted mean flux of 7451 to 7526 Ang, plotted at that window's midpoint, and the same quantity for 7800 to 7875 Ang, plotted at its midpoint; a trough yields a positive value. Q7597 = -1.4 Ang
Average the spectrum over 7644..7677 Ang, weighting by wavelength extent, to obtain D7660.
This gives 11.1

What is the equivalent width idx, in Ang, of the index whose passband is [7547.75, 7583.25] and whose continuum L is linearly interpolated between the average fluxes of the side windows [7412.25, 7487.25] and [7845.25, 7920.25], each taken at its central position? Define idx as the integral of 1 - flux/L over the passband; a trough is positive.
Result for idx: -3.64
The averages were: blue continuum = 13.6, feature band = 14.6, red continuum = 12.4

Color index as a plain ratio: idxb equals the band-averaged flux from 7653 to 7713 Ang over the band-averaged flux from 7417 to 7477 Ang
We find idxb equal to 0.79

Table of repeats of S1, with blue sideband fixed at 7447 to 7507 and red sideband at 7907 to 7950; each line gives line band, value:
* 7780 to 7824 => 0.119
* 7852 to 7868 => 0.071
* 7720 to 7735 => 0.143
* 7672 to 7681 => 0.273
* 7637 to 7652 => 0.089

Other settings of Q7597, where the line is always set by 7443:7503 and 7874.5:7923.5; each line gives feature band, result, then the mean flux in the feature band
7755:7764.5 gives 1.5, 10.9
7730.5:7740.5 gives 0.9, 11.9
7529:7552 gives -1.6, 14.5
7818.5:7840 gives 2.1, 11.6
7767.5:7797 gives 3.9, 11.2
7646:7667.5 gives 3.1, 11.3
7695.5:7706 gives 2.4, 10.1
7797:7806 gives 1.0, 11.5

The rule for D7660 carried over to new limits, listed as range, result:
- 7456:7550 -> 14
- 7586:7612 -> 13.3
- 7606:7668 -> 12.3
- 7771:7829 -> 11.6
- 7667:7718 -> 10.6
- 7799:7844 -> 11.8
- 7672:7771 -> 11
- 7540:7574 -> 14.6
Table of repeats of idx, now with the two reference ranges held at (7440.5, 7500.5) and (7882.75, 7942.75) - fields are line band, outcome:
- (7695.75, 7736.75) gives 6.8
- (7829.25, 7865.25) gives 3.1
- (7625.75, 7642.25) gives 1.1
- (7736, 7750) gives 1.9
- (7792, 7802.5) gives 1.4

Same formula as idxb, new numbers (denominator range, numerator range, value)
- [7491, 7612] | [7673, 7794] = 0.78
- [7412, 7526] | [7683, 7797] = 0.81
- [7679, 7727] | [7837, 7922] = 1.14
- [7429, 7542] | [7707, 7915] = 0.85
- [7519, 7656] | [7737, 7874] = 0.85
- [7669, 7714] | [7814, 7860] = 1.12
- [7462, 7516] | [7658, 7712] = 0.75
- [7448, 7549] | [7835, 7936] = 0.89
